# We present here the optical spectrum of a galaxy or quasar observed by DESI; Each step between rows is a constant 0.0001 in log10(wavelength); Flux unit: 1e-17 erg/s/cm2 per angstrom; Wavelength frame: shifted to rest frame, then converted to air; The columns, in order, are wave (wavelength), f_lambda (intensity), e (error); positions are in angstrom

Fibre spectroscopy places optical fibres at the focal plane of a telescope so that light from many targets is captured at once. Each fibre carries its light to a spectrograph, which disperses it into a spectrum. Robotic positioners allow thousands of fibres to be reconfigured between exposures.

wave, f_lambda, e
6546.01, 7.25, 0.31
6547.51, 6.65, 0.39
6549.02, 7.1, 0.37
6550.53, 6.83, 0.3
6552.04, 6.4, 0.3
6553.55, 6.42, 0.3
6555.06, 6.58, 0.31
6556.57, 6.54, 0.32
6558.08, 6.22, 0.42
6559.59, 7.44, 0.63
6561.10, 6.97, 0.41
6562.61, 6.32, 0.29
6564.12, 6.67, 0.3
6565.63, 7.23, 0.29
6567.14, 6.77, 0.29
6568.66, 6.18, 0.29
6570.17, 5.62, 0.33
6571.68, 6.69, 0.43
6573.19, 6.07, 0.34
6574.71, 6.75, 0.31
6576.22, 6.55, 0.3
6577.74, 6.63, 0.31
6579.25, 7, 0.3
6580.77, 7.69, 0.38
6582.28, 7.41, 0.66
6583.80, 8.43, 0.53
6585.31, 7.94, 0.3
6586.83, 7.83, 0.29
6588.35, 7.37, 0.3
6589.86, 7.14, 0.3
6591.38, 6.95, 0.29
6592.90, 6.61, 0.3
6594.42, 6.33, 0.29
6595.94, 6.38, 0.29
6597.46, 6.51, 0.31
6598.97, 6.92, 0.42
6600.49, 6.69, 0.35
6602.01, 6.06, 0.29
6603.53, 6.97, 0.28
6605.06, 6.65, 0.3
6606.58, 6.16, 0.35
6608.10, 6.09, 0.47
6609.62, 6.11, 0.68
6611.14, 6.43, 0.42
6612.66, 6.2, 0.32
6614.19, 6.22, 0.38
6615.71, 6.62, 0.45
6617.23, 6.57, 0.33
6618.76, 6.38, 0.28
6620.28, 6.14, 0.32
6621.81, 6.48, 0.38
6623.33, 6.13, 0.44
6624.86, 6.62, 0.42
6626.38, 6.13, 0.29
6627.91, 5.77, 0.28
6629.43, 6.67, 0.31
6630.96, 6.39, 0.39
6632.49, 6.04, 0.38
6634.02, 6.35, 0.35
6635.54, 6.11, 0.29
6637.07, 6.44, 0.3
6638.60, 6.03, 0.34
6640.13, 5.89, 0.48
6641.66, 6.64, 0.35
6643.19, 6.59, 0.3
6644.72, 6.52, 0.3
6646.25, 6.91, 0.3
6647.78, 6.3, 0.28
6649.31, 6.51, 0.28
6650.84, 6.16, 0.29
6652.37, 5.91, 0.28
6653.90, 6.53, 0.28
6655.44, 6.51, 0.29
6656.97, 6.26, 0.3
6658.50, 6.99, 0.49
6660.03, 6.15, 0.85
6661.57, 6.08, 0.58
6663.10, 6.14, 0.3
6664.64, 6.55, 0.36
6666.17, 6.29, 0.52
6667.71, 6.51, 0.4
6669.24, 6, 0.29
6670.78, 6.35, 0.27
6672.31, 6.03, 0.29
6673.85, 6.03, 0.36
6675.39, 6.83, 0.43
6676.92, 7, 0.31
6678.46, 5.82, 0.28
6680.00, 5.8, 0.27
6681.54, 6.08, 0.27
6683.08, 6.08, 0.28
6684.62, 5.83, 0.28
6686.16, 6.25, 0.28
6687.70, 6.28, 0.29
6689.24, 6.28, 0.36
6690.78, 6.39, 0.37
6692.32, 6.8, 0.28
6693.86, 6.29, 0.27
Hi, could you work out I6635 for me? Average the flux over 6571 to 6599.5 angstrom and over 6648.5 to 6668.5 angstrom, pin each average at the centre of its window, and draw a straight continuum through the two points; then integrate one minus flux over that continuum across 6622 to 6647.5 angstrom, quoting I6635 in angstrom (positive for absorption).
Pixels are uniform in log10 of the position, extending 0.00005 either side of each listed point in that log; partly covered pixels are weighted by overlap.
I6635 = 0.9 angstrom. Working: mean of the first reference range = 7.01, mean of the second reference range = 6.35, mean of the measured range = 6.33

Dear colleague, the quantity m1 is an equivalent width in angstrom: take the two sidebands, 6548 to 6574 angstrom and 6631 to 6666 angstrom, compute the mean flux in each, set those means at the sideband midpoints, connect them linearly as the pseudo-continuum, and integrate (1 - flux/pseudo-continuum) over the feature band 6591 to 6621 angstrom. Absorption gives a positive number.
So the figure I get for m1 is 0.1 angstrom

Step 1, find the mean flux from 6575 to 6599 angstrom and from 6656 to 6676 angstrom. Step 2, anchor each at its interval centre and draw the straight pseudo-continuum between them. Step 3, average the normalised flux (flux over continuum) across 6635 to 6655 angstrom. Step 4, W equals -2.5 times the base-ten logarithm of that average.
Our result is 0.03 mag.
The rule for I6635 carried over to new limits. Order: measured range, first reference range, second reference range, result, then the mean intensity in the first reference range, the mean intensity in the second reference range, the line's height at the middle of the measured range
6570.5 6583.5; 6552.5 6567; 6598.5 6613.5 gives -0.53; 6.71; 6.41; 6.6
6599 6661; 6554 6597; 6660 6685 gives 1.27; 6.86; 6.22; 6.5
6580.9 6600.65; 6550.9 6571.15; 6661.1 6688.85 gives -2.03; 6.57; 6.22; 6.48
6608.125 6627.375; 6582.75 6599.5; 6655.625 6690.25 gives 1.49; 7.14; 6.26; 6.85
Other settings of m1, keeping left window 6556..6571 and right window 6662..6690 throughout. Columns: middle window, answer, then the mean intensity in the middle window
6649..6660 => -0.2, 6.39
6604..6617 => 0.2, 6.33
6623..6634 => 0.2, 6.26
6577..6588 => -1.7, 7.56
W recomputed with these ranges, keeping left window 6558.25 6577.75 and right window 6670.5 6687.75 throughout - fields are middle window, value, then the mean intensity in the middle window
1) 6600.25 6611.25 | 0.01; 6.38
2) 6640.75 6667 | -0.02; 6.41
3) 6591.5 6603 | -0.01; 6.54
